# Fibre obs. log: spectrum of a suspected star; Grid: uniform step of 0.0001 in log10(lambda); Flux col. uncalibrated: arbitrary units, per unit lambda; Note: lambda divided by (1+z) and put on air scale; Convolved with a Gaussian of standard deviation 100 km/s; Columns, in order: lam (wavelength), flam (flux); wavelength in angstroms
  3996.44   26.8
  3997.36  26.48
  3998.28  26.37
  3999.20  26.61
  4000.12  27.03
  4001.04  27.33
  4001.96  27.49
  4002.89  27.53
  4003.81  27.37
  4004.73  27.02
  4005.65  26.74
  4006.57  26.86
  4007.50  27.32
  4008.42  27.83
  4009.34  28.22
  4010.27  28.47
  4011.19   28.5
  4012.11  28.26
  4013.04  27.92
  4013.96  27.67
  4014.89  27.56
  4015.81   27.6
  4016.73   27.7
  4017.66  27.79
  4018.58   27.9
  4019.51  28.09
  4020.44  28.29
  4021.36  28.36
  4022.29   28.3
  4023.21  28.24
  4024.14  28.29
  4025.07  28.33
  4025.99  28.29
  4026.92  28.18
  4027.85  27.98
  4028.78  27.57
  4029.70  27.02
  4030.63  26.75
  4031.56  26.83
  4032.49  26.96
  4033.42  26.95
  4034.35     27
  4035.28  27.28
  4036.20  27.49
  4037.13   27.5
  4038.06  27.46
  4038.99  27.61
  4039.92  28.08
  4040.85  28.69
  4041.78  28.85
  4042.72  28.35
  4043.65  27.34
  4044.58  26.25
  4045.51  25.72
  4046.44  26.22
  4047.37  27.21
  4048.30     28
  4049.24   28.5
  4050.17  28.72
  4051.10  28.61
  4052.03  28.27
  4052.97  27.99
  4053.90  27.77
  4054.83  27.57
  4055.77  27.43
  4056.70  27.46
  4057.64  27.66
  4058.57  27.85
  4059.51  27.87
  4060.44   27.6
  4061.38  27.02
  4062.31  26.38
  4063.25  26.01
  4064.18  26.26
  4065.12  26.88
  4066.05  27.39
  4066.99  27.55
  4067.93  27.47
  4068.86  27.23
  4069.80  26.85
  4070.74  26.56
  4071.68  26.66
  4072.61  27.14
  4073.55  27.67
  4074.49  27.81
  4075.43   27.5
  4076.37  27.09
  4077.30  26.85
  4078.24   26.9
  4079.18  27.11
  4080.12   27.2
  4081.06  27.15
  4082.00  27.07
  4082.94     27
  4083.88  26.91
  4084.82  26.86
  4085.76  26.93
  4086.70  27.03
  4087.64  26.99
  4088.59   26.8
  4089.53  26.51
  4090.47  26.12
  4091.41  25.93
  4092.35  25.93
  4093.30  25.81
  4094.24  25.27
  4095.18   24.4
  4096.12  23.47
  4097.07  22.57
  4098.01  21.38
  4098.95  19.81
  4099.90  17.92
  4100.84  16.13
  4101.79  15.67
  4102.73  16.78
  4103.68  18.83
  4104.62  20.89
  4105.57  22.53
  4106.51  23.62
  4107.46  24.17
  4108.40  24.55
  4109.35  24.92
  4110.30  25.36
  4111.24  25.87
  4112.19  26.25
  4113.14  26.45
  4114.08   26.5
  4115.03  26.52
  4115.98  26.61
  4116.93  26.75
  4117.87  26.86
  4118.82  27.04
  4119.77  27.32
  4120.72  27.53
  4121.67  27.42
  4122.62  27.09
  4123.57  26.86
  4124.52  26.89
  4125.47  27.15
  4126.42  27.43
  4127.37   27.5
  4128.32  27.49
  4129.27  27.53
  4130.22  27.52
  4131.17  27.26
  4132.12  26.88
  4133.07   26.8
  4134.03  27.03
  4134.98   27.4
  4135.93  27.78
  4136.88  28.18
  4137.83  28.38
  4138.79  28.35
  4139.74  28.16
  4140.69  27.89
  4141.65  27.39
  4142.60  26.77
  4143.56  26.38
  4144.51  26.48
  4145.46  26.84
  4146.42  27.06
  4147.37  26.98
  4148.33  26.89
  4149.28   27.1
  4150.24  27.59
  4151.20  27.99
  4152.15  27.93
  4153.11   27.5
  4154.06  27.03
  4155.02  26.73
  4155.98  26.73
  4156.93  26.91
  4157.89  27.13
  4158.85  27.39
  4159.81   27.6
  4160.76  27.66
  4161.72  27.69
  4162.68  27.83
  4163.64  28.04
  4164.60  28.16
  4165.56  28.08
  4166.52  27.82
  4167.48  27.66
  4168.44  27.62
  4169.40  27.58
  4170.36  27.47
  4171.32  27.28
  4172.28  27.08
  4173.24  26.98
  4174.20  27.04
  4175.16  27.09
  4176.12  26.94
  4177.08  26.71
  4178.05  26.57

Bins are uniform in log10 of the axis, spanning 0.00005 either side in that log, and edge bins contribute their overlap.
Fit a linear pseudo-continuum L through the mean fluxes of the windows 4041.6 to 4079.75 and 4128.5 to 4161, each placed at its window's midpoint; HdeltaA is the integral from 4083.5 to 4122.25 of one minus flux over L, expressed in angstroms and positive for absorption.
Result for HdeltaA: 4.1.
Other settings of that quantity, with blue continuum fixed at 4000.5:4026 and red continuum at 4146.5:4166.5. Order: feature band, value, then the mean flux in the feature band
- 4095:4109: 3.4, 20.8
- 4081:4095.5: 0.6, 26.4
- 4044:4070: 0.3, 27.4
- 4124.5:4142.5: 0.0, 27.5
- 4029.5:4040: 0.2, 27.2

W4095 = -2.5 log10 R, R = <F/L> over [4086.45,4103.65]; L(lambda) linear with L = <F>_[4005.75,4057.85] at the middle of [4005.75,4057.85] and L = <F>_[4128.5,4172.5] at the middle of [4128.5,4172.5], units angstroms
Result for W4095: 0.20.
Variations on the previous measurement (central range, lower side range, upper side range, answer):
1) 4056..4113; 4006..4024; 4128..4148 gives 0.09 mag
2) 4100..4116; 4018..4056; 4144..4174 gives 0.20 mag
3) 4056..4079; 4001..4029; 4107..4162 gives 0.01 mag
